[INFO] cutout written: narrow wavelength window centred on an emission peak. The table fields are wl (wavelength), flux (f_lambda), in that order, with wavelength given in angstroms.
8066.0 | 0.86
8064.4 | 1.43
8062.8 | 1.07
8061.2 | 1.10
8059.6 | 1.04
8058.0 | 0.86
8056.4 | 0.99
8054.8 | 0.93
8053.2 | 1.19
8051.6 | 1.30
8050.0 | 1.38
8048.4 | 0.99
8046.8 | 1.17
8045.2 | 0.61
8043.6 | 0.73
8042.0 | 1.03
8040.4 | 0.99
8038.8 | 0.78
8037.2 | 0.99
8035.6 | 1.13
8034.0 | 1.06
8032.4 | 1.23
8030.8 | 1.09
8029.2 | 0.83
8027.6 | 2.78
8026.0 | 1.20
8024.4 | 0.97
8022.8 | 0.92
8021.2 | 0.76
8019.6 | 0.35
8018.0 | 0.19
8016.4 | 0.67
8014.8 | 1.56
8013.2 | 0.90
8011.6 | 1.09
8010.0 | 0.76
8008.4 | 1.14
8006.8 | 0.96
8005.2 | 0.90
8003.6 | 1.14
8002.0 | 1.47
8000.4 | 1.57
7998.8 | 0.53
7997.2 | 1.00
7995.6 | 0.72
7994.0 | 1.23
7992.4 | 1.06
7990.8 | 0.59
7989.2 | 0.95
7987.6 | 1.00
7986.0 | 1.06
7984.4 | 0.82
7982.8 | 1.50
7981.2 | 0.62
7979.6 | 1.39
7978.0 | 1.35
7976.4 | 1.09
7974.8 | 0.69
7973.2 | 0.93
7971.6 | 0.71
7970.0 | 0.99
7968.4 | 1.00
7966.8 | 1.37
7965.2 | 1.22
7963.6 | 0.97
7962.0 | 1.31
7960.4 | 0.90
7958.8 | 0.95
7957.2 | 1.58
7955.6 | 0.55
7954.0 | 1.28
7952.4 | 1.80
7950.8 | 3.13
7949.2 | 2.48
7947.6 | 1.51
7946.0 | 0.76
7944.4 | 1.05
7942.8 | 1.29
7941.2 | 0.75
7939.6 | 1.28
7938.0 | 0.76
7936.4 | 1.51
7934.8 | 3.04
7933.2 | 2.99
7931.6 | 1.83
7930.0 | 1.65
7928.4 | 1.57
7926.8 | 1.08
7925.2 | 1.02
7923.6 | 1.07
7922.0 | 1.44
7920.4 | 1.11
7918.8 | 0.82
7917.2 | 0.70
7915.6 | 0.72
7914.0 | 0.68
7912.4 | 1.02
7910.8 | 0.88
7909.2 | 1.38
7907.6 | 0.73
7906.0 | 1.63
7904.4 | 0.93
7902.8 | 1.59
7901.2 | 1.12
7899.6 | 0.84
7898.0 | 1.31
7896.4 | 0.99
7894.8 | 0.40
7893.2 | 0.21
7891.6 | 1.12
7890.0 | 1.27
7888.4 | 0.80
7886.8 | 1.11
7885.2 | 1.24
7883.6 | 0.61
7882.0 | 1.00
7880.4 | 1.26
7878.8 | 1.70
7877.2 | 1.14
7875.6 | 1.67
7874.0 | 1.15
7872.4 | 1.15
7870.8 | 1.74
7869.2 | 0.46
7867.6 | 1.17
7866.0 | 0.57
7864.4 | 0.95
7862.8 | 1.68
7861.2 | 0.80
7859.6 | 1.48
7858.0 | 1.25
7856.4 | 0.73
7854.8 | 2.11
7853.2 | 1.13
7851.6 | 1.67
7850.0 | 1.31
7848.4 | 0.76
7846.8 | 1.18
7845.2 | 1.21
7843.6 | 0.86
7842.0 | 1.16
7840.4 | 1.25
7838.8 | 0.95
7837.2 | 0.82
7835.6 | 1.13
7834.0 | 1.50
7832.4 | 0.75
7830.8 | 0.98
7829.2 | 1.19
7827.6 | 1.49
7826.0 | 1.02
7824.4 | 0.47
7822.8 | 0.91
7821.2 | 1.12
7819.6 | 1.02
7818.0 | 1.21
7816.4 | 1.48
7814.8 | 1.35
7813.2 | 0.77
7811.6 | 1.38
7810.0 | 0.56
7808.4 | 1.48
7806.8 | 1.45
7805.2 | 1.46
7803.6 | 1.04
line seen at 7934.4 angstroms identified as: [S II]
